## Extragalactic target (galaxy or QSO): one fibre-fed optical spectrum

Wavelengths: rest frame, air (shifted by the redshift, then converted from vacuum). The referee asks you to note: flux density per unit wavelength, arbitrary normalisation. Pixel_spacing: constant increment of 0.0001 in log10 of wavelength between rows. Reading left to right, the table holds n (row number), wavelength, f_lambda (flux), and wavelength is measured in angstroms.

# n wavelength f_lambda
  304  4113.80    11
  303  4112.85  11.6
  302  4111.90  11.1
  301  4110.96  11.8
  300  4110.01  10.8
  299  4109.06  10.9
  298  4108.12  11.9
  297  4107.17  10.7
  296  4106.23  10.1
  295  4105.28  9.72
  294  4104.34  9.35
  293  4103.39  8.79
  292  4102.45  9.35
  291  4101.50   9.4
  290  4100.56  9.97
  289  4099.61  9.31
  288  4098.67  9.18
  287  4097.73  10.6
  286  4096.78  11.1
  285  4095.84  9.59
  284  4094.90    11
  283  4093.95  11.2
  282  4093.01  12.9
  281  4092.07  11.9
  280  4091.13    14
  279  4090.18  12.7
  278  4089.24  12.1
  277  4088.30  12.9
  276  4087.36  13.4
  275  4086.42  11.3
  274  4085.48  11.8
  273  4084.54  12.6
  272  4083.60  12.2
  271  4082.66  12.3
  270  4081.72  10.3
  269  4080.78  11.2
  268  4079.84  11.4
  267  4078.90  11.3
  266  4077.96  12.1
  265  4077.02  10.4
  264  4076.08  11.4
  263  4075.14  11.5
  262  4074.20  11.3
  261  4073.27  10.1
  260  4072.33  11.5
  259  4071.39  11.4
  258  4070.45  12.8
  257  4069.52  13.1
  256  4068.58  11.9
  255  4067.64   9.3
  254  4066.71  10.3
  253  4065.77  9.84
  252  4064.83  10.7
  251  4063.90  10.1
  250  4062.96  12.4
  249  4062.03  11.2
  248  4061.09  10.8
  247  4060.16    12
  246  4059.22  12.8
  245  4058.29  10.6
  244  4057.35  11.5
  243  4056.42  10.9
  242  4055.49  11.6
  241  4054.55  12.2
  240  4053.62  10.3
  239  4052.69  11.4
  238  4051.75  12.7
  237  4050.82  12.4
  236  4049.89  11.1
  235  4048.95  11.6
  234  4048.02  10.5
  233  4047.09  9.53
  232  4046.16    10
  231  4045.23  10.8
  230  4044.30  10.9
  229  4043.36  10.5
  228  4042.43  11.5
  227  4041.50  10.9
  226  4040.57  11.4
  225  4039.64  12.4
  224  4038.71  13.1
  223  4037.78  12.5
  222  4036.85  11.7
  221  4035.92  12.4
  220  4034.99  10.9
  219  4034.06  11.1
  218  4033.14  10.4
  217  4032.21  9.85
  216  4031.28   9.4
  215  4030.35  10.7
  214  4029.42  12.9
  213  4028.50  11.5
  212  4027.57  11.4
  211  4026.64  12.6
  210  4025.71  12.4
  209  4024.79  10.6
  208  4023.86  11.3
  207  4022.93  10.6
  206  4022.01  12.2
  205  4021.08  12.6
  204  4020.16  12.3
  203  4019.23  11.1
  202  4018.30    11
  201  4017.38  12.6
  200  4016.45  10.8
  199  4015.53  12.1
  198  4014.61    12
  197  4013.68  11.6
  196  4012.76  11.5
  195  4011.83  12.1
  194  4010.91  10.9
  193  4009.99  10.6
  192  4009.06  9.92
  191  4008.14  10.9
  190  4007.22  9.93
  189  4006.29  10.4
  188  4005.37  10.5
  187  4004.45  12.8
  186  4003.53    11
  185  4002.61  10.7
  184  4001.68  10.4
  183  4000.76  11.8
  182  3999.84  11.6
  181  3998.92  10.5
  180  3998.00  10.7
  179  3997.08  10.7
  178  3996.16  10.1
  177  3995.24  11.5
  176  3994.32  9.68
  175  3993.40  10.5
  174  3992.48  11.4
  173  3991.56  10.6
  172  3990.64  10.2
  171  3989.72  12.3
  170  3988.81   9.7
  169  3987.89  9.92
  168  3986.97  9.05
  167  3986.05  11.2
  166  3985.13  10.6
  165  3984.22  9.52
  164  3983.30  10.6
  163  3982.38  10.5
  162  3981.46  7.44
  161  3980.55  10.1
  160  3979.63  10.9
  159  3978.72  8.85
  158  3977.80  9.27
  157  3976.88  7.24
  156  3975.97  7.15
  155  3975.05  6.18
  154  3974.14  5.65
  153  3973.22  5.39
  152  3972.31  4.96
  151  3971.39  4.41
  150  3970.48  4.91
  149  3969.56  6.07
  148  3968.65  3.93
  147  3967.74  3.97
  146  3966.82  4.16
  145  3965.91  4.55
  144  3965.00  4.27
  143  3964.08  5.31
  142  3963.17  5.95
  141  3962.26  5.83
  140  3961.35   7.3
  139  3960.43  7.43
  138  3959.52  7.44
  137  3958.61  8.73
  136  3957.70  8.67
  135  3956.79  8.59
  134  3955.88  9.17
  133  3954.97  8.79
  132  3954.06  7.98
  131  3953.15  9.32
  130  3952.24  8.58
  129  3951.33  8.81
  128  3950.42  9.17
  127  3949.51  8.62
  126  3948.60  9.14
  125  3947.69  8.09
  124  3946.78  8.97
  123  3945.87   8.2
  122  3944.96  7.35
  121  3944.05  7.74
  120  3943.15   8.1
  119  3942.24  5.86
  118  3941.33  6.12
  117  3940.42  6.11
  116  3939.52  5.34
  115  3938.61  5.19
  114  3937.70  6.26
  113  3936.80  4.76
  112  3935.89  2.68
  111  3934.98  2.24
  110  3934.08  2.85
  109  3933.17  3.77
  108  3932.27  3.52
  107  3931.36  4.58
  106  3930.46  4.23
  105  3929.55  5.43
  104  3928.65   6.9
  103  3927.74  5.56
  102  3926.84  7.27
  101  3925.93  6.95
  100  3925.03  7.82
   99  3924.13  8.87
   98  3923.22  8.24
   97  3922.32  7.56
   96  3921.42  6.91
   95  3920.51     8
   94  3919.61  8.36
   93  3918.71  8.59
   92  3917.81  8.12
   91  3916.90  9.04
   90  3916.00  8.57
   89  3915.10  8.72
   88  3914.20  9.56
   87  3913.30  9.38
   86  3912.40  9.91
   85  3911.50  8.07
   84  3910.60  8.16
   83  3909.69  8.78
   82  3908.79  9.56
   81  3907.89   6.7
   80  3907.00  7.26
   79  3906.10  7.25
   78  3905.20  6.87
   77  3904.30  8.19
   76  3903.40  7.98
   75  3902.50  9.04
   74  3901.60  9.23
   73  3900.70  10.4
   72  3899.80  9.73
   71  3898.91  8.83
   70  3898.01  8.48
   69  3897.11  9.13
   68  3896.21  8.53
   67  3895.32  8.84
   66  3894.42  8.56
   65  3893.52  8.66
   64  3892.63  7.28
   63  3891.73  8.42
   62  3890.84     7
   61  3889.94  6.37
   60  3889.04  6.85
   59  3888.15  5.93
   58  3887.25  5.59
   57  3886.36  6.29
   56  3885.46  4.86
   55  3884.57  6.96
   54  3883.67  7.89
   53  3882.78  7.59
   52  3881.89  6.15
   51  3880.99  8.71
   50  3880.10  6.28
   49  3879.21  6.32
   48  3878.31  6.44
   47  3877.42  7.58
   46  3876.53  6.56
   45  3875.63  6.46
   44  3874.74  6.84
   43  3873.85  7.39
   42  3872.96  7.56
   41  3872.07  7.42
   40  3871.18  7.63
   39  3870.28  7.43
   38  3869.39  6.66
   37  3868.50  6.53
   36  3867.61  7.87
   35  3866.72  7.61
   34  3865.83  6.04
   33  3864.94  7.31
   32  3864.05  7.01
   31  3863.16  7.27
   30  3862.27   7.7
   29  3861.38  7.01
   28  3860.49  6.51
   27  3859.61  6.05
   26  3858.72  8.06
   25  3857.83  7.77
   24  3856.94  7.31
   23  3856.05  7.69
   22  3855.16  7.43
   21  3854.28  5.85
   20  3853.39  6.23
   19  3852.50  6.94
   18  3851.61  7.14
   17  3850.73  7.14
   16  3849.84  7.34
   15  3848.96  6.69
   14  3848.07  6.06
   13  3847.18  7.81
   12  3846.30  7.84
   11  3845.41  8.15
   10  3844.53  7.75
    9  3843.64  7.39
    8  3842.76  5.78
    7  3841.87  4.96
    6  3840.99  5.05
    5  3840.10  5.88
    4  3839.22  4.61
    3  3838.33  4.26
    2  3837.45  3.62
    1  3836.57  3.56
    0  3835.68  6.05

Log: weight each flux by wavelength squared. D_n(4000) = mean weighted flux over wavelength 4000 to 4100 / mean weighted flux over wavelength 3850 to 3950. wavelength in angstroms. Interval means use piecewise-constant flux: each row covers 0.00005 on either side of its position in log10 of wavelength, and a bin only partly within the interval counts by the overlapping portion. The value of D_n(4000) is 1.69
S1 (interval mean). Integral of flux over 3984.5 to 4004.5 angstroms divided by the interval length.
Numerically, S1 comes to 10.7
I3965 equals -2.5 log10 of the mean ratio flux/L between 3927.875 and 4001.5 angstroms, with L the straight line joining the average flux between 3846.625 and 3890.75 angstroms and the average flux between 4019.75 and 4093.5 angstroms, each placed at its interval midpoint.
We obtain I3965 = 0.22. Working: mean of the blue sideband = 6.94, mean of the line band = 7.65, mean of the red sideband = 11.5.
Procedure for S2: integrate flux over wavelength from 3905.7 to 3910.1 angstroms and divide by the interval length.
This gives 7.93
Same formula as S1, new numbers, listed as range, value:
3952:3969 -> 6.84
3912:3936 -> 6.85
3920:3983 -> 6.77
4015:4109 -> 11.3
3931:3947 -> 5.49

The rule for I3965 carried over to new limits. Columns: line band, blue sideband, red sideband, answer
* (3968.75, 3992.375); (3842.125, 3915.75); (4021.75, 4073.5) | 0.159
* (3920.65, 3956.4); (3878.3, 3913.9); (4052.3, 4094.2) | 0.281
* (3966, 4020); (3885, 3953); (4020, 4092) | 0.010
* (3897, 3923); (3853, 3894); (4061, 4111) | -0.104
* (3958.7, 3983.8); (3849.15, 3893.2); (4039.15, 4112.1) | 0.329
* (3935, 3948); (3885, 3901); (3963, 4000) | 0.265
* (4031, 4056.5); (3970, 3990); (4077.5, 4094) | -0.059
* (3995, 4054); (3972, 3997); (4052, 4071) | -0.092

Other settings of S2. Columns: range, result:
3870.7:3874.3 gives 7.5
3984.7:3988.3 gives 10.2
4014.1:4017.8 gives 11.9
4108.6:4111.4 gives 11.1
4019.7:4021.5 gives 12.5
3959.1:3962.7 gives 6.99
